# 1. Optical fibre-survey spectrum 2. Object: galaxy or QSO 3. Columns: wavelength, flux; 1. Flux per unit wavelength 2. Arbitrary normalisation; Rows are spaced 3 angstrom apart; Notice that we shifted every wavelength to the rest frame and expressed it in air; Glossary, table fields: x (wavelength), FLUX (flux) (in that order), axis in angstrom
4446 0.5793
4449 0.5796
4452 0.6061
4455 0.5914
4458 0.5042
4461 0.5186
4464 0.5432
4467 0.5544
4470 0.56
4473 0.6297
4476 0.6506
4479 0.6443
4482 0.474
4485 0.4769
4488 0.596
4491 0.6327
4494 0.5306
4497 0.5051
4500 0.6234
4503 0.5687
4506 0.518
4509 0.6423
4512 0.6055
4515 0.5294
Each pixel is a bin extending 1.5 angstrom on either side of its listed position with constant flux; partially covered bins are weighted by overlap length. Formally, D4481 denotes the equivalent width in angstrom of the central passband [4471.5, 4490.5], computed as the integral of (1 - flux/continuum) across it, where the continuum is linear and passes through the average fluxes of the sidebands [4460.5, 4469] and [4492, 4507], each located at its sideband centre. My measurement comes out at -1.2 angstrom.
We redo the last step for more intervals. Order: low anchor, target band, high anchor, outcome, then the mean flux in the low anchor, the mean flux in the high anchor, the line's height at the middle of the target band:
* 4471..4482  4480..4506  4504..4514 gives 2.10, 0.615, 0.585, 0.6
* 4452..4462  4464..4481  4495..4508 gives -1.43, 0.549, 0.556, 0.552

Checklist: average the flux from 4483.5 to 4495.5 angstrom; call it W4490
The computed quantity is 0.559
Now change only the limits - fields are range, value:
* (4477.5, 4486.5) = 0.532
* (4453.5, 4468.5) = 0.542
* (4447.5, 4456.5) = 0.592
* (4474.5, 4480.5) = 0.647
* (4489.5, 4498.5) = 0.556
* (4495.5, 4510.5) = 0.572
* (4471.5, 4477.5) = 0.64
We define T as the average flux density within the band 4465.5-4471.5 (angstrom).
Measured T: 0.557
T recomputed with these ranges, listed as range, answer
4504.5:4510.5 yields 0.58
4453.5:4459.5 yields 0.548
